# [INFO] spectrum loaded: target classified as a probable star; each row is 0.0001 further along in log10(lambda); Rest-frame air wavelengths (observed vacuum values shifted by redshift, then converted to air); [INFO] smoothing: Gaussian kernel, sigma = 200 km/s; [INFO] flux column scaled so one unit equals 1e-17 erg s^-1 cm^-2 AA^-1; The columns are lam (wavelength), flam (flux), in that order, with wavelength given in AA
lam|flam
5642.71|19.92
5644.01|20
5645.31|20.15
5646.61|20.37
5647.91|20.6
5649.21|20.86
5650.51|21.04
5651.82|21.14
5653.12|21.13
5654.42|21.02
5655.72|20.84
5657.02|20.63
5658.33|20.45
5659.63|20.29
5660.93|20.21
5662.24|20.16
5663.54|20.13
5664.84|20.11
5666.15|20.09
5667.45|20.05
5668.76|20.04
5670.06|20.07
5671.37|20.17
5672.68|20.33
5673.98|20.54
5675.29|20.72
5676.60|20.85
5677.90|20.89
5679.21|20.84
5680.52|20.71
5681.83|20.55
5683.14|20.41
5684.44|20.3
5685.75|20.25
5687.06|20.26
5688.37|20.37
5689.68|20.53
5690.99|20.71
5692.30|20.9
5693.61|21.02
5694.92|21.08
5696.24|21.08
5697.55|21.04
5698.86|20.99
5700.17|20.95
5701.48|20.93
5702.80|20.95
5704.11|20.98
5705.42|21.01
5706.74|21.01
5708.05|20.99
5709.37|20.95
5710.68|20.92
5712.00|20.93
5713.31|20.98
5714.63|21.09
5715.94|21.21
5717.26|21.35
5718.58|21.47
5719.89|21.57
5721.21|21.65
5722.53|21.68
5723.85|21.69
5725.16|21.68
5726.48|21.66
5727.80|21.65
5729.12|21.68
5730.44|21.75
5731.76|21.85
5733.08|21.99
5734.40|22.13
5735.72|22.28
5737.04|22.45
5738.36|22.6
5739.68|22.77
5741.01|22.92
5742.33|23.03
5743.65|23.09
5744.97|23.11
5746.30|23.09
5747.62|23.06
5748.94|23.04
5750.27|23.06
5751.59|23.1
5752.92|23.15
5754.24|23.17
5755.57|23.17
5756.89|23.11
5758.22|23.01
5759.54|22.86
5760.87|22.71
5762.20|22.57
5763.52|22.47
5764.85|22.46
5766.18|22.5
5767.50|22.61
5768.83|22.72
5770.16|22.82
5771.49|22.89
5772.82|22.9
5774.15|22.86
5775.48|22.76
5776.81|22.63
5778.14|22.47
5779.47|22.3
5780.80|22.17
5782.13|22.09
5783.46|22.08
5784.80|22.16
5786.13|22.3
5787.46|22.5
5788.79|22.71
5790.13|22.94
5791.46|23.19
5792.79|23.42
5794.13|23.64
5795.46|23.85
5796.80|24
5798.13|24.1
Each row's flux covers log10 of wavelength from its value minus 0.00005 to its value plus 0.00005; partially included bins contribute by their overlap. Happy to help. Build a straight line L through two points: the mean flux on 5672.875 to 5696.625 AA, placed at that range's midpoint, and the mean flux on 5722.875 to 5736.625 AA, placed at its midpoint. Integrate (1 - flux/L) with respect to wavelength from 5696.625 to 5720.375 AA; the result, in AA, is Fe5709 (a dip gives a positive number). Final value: 0.2 AA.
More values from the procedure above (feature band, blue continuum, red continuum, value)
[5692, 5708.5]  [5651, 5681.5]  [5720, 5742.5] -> 0.24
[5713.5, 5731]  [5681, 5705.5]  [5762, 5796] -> -0.10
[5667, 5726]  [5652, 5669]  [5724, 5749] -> 1.35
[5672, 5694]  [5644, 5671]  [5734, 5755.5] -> 0.59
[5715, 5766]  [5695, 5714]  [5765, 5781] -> -1.26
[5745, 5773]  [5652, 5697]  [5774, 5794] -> -0.97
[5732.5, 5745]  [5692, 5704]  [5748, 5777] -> -0.25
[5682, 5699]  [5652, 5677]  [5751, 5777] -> 0.30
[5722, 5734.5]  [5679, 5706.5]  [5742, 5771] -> 0.11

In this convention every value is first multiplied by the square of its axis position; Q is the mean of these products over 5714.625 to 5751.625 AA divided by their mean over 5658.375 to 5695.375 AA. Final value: 1.11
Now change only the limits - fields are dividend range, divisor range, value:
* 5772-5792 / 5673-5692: 1.13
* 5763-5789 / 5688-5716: 1.10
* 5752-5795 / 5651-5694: 1.15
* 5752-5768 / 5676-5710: 1.12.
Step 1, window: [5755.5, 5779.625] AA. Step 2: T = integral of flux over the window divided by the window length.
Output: 22.7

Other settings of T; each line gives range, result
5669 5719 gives 20.8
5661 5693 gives 20.4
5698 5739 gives 21.5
